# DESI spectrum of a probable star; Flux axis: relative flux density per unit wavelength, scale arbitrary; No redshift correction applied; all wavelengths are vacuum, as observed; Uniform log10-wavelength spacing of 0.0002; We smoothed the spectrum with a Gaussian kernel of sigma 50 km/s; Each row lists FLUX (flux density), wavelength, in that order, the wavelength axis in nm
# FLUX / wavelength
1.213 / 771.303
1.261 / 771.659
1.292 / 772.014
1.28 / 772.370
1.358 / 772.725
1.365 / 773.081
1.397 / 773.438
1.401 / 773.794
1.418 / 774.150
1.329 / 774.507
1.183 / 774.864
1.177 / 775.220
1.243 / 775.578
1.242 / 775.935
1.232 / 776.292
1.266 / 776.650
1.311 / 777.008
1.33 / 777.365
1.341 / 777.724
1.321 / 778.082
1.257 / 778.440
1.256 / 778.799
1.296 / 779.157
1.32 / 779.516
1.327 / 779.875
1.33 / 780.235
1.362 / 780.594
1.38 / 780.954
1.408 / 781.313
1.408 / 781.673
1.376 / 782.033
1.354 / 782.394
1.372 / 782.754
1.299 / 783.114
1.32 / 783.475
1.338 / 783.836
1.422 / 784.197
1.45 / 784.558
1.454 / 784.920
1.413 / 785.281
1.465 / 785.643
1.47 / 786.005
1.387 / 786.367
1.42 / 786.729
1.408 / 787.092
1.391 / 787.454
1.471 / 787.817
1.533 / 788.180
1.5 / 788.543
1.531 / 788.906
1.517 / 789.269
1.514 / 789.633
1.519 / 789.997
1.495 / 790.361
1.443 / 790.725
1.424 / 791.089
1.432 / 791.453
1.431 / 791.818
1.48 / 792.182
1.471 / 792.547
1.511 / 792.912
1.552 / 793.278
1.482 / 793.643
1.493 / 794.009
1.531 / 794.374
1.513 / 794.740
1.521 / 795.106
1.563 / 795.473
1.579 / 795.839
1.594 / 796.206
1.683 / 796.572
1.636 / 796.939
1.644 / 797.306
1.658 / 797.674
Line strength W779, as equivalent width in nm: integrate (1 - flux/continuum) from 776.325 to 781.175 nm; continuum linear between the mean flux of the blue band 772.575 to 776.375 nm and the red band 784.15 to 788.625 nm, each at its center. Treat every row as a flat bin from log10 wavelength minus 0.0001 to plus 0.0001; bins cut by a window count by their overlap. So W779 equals 0.15 nm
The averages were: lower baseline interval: 1.31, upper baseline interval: 1.44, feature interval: 1.31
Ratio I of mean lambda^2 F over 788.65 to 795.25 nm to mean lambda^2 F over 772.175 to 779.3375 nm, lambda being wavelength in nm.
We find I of 1.20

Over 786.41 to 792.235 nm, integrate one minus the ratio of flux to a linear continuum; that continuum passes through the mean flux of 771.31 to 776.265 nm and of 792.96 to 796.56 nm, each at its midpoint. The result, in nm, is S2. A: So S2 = 0.05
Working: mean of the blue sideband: 1.3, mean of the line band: 1.47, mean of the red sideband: 1.54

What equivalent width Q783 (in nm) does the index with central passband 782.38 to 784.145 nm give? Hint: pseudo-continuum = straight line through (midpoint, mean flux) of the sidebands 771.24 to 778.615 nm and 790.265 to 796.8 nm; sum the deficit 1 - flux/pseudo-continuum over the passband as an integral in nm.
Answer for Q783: 0.07 nm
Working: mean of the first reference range 1.3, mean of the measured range 1.34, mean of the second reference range 1.51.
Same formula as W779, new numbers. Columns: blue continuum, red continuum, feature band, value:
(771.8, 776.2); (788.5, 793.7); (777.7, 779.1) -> 0.07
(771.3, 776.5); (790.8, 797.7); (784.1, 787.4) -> 0.01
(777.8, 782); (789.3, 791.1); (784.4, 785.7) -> -0.03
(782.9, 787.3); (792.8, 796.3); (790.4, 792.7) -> 0.06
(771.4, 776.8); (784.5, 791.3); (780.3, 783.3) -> 0.04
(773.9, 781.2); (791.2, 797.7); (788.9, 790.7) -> -0.04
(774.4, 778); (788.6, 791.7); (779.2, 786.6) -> -0.06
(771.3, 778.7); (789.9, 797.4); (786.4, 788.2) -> 0.02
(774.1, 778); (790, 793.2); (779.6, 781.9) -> -0.06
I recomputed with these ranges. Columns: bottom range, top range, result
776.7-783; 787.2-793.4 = 1.14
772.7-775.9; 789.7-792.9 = 1.17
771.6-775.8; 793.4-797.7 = 1.27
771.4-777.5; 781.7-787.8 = 1.11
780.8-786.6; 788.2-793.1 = 1.08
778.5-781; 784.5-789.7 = 1.13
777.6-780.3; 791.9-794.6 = 1.19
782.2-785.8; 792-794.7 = 1.11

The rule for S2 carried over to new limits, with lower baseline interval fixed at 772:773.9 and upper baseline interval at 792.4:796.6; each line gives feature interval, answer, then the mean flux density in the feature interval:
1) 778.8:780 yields 0.087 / 1.31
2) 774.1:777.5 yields 0.270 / 1.27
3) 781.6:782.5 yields 0.032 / 1.38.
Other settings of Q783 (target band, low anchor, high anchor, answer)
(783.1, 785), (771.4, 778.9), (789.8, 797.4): 0.03 nm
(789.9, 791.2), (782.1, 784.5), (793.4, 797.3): 0.01 nm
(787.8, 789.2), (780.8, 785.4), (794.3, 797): -0.04 nm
